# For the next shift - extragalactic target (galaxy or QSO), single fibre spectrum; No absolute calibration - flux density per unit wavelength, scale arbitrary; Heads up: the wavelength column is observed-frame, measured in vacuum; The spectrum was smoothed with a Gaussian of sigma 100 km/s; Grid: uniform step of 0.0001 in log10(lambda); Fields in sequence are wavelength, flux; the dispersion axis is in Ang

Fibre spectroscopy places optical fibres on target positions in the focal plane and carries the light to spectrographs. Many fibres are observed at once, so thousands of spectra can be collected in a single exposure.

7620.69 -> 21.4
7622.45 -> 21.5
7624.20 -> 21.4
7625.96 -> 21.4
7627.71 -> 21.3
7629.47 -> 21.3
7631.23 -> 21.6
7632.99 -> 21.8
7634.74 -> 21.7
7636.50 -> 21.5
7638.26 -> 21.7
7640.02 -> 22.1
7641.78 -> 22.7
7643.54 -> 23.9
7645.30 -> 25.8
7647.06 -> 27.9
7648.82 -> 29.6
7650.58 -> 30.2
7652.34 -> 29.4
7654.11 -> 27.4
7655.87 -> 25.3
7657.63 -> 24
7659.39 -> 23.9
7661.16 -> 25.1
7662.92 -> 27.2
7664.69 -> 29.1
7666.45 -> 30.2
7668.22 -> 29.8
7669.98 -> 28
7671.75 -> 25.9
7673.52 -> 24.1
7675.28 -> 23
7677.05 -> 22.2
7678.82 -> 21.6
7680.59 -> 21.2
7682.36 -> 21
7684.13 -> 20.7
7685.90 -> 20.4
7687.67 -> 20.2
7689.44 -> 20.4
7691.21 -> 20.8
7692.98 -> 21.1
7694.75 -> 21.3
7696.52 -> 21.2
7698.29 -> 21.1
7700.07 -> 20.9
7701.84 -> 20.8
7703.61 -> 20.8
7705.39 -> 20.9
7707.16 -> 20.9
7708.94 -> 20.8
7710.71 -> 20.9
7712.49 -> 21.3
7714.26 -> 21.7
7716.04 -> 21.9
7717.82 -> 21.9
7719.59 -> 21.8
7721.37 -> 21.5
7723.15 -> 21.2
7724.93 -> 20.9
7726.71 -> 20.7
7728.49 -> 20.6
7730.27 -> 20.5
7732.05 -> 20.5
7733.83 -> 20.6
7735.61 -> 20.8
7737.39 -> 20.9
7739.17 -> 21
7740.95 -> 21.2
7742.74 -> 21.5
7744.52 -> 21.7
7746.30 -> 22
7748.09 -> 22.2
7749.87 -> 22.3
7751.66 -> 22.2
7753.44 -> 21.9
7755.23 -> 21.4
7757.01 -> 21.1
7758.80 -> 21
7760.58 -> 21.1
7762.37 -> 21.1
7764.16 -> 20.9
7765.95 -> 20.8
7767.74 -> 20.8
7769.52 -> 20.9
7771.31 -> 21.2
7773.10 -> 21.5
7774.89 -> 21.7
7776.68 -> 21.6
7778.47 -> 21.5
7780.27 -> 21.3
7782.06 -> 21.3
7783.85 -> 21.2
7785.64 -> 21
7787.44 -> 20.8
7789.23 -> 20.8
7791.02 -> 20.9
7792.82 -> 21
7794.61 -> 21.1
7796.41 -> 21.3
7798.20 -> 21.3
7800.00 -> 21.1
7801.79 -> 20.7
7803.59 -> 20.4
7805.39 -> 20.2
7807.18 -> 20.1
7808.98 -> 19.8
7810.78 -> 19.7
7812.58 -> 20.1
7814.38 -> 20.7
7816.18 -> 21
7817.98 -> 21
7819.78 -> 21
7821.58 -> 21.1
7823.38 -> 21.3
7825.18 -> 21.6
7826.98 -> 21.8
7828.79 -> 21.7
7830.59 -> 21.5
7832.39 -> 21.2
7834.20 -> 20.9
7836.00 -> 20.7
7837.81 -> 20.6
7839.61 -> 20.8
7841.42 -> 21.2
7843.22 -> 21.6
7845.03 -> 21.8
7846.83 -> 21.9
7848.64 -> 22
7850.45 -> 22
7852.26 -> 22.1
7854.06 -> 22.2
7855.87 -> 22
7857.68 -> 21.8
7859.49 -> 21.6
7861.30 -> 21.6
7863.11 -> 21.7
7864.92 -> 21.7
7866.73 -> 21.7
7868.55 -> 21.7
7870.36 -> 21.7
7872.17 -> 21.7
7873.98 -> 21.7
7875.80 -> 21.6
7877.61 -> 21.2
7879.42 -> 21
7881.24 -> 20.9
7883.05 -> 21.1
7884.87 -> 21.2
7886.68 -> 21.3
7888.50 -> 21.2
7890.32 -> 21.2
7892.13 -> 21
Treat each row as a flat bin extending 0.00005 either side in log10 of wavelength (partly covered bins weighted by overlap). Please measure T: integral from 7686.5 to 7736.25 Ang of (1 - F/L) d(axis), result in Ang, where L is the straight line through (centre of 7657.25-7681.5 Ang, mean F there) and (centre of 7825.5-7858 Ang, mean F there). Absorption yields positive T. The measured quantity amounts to 7.0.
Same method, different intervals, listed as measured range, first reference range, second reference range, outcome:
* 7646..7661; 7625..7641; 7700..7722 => -3.89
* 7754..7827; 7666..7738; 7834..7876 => 2.44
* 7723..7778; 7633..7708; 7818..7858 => 3.45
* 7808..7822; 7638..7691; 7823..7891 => 1.06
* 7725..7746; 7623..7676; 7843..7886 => 2.38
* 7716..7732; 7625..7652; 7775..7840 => 0.85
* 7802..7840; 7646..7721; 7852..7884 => 2.18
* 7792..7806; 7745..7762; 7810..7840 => 0.22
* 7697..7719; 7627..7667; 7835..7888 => 2.58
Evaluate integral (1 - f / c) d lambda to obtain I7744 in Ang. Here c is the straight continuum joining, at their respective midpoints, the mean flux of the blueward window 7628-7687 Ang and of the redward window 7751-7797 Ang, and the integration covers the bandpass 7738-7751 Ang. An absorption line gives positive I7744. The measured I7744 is 0.2 Ang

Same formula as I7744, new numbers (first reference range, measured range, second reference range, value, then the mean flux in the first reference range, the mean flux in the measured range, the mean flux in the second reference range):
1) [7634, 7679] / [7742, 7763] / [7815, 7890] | 1.7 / 25.6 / 21.6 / 21.4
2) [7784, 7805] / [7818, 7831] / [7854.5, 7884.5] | -0.1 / 20.9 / 21.4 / 21.5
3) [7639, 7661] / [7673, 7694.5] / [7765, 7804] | 3.0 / 26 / 21.3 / 21.1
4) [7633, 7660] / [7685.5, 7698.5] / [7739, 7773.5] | 1.5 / 25.1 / 20.8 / 21.4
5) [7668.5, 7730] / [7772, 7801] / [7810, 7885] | 0.4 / 21.6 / 21.2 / 21.4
